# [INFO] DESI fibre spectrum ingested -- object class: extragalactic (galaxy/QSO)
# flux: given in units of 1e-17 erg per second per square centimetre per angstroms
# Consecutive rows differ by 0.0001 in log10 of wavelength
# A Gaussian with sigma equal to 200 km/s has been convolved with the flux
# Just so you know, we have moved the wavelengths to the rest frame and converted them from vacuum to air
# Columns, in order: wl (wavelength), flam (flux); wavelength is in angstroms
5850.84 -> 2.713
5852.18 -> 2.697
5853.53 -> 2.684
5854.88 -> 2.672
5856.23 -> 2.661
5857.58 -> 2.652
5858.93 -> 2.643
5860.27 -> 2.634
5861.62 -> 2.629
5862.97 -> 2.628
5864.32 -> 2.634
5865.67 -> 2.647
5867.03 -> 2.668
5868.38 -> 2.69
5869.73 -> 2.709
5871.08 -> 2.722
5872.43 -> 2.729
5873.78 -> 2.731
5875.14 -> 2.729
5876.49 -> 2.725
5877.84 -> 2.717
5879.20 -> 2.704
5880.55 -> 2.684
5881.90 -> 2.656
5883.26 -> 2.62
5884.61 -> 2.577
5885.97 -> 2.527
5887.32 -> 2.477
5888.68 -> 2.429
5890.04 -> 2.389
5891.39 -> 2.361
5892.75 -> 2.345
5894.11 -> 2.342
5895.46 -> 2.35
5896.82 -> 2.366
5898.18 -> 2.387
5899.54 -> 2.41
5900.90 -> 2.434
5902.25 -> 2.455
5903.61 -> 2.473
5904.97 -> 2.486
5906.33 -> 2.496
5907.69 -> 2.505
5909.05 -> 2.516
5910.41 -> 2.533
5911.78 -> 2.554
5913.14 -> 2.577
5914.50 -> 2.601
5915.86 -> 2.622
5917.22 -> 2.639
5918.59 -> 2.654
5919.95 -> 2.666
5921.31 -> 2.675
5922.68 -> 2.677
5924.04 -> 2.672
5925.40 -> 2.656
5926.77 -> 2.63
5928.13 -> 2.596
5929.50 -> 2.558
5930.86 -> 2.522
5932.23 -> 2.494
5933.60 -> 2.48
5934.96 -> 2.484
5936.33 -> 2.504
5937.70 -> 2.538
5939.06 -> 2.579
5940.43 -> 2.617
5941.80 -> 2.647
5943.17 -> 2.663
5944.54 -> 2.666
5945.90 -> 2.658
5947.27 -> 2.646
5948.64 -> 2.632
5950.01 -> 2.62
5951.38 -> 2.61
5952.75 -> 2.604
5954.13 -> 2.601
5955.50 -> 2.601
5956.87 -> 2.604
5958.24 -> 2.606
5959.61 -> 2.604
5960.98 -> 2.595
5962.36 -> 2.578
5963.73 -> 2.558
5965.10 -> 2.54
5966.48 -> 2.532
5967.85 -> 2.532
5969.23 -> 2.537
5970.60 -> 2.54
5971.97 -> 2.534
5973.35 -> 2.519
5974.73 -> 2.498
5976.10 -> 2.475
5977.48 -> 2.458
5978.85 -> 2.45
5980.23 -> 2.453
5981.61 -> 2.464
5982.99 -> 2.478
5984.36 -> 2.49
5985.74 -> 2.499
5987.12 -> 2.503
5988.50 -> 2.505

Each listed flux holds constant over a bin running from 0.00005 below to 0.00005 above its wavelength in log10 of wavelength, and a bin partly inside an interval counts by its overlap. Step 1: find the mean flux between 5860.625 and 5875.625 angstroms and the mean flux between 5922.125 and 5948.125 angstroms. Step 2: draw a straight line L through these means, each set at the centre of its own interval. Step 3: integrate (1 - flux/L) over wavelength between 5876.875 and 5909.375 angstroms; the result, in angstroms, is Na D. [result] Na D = 2.0 angstroms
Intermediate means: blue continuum 2.68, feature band 2.49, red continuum 2.59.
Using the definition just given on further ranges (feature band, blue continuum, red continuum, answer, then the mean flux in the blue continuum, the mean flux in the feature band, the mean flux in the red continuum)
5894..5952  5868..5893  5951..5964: 0.99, 2.61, 2.56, 2.6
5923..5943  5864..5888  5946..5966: 0.34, 2.66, 2.57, 2.6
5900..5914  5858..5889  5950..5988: 0.58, 2.65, 2.5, 2.54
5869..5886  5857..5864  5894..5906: -0.94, 2.64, 2.69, 2.42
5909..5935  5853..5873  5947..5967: 0.26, 2.67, 2.59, 2.59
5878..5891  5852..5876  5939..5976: 0.45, 2.67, 2.56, 2.59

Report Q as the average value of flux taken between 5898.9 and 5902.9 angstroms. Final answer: 2.44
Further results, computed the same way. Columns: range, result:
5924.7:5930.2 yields 2.61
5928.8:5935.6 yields 2.51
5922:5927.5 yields 2.66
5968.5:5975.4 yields 2.52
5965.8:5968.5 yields 2.54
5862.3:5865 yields 2.63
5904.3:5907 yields 2.49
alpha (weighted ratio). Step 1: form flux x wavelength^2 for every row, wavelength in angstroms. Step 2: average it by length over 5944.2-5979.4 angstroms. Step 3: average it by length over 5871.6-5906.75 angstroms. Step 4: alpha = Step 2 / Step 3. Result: 1.0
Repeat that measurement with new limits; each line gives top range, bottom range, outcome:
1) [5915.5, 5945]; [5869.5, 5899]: 1.03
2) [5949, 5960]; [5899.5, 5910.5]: 1.07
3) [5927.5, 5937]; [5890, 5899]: 1.08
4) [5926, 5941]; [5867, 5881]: 0.96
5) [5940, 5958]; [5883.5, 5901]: 1.11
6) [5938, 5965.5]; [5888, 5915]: 1.08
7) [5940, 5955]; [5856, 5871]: 1.02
